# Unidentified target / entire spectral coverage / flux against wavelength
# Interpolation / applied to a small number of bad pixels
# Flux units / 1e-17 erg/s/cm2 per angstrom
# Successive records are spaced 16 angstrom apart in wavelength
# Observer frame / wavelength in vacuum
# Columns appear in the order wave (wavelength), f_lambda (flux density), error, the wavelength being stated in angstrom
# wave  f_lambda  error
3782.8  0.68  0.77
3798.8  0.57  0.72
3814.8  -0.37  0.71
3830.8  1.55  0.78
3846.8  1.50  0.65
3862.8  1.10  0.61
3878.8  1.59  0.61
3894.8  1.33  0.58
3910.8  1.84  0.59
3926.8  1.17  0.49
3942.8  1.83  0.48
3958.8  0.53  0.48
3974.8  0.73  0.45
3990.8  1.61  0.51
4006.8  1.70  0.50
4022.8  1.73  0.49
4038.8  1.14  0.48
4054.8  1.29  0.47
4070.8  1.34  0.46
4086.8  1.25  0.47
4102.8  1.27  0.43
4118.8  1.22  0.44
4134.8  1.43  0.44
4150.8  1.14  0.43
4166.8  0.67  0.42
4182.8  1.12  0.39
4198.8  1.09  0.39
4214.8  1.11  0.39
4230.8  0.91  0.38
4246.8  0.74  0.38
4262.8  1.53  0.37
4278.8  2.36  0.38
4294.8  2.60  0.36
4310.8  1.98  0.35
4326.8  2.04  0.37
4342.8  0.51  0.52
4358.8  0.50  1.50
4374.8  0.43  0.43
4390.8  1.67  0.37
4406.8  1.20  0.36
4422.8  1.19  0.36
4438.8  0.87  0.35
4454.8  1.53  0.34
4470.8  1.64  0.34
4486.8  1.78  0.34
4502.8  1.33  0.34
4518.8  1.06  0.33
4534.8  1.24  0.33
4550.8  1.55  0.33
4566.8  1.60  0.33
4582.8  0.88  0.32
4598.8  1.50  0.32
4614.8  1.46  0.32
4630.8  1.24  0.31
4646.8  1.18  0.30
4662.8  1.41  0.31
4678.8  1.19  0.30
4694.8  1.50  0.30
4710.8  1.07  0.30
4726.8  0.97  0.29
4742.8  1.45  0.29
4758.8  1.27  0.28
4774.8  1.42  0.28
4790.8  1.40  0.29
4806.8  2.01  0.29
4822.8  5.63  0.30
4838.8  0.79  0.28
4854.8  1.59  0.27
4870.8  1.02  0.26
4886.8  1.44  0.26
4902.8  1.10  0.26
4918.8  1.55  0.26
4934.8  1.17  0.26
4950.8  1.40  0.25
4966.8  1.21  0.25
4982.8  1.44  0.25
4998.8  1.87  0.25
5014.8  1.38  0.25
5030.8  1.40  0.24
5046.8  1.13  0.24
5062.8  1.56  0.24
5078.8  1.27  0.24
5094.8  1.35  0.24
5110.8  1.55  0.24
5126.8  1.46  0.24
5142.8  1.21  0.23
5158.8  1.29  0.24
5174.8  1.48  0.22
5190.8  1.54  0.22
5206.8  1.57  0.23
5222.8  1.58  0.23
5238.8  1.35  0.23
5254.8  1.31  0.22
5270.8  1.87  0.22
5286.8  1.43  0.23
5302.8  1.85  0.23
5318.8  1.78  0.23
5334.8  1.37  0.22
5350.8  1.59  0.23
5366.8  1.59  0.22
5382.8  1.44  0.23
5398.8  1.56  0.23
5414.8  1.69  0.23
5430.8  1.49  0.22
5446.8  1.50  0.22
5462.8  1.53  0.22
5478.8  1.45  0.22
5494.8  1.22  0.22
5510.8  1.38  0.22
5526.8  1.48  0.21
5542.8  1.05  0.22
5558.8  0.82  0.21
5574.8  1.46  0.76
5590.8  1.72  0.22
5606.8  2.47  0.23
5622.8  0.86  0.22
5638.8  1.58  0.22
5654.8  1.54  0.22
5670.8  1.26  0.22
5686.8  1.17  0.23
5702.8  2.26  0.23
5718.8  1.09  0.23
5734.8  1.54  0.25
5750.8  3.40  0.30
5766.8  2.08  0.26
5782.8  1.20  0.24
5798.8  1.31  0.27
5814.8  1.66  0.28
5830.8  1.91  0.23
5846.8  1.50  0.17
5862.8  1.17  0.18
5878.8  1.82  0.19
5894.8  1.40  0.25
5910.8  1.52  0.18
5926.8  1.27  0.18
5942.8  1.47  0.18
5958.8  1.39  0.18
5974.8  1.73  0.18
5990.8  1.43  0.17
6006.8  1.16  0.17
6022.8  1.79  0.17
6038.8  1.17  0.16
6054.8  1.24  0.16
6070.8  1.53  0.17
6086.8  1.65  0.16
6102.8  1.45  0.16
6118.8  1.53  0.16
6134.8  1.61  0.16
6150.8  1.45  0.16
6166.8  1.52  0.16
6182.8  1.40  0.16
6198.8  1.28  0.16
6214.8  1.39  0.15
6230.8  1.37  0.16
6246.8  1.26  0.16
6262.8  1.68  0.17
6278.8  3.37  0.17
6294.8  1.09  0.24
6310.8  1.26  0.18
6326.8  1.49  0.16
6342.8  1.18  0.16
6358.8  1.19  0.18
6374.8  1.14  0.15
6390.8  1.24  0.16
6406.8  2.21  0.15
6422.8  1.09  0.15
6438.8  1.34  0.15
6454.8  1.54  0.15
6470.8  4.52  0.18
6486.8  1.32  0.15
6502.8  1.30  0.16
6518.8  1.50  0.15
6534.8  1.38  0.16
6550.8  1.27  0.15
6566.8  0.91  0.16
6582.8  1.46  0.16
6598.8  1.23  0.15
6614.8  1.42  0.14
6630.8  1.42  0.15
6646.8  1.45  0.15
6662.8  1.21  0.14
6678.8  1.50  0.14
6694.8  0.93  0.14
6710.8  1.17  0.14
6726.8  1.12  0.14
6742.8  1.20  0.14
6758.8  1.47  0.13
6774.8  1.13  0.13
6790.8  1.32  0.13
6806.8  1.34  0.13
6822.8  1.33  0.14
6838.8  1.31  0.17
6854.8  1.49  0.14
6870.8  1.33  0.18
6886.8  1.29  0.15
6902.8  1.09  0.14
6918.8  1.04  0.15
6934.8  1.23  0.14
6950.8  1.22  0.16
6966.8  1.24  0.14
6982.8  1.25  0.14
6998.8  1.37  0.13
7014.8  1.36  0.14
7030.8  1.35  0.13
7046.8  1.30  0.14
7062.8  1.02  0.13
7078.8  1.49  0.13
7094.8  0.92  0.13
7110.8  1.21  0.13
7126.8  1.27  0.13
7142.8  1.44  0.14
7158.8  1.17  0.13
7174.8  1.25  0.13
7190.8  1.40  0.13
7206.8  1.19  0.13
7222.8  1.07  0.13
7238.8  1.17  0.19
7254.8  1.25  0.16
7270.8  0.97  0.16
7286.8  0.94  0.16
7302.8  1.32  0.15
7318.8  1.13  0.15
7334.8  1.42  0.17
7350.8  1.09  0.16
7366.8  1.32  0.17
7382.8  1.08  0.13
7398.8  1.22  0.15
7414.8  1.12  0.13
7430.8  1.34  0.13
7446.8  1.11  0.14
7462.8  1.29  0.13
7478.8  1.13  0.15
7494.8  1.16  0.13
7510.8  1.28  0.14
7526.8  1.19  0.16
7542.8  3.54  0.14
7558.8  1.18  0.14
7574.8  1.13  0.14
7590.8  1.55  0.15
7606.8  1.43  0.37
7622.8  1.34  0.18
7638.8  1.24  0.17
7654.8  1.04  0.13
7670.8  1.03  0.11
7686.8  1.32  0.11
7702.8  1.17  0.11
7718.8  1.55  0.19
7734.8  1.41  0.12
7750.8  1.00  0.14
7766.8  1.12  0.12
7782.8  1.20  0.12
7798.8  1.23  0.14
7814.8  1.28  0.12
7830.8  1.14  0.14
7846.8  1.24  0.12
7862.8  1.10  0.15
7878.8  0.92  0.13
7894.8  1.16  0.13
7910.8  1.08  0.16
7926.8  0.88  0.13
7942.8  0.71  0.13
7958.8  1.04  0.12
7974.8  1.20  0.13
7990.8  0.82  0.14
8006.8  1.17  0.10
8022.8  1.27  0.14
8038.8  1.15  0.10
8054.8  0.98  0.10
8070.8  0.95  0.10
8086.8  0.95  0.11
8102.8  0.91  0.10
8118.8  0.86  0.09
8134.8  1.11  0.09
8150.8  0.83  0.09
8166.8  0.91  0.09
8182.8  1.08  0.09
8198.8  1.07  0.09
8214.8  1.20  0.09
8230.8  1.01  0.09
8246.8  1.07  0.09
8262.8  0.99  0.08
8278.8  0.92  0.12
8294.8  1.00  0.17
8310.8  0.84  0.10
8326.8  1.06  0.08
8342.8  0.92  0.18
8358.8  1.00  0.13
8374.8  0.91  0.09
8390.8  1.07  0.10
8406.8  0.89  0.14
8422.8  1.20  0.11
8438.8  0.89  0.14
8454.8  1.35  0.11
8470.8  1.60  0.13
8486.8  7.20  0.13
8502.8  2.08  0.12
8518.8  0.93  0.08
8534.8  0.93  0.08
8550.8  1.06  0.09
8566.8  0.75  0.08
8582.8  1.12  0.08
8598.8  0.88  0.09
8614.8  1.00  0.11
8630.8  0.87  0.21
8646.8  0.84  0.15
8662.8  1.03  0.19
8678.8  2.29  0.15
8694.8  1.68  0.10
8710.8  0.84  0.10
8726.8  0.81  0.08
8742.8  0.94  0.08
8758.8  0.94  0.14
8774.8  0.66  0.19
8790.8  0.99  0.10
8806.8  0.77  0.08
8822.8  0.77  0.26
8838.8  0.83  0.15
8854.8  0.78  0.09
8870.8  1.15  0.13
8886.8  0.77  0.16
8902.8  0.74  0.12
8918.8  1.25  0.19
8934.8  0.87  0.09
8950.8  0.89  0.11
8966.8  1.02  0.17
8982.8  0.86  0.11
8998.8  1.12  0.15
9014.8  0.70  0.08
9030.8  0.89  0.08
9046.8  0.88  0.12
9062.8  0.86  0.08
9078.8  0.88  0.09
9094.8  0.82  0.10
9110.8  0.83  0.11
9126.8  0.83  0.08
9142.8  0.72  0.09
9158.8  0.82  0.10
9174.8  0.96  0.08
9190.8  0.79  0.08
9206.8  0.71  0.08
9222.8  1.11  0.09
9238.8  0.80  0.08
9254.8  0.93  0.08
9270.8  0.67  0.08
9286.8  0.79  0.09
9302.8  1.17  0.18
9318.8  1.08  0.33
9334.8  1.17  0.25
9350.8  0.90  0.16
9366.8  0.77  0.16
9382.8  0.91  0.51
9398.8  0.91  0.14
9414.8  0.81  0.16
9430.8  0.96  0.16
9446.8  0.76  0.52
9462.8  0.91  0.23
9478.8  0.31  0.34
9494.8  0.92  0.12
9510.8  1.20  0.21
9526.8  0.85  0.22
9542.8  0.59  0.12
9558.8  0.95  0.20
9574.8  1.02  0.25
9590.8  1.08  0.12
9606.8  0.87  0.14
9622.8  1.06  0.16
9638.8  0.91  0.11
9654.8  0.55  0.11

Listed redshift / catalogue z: 0.292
